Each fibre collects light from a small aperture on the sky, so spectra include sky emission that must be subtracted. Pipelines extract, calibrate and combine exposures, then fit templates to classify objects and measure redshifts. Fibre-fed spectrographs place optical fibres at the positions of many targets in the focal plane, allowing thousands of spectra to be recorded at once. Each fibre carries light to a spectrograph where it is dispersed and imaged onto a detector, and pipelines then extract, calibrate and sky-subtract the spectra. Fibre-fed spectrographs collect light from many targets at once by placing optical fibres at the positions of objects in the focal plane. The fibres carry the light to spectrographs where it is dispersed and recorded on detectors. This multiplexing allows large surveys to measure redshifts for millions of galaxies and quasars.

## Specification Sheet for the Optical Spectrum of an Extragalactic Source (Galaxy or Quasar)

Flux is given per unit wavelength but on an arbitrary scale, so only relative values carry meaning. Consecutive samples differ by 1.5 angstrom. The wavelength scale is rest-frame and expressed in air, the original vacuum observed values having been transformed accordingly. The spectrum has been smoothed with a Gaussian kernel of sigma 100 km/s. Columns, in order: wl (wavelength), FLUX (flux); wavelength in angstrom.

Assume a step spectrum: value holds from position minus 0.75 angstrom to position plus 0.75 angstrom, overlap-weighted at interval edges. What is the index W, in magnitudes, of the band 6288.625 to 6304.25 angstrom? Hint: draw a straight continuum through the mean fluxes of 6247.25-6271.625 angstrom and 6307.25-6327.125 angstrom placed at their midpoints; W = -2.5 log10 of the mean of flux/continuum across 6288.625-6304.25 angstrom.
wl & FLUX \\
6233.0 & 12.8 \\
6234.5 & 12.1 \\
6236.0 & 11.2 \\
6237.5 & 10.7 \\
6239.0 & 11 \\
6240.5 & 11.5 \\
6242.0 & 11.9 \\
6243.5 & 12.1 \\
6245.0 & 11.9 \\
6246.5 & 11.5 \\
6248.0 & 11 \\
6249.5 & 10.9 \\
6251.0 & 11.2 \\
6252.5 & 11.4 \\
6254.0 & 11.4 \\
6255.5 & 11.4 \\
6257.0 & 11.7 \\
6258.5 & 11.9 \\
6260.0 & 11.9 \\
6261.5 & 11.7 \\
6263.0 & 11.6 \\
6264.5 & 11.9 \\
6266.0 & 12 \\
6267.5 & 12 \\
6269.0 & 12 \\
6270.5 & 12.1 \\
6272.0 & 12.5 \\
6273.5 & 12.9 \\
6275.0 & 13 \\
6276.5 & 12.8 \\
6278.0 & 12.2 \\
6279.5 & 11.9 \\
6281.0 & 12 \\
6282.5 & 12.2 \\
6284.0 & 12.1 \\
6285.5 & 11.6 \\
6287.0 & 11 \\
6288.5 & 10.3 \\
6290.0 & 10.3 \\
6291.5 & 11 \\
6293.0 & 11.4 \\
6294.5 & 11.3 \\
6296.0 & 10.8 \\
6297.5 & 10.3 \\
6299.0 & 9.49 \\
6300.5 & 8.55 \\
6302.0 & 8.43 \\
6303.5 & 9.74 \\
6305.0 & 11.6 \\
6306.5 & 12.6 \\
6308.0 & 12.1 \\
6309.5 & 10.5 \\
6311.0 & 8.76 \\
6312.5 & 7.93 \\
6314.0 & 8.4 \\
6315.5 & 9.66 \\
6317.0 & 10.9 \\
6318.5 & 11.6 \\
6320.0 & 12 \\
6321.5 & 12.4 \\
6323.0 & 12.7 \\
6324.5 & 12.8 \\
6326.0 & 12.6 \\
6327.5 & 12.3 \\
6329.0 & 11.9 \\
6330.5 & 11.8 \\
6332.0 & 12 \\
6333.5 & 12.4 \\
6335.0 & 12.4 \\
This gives 0.11 mag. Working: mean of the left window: 11.6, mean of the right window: 11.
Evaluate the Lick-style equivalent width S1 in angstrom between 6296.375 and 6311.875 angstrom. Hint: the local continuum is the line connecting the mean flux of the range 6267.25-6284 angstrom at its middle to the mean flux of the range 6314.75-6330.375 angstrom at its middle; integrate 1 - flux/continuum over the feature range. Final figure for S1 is 2.4 angstrom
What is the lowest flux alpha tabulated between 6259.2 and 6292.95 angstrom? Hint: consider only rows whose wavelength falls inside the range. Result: 10.3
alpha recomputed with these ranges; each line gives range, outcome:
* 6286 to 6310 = 8.43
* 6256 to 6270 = 11.6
